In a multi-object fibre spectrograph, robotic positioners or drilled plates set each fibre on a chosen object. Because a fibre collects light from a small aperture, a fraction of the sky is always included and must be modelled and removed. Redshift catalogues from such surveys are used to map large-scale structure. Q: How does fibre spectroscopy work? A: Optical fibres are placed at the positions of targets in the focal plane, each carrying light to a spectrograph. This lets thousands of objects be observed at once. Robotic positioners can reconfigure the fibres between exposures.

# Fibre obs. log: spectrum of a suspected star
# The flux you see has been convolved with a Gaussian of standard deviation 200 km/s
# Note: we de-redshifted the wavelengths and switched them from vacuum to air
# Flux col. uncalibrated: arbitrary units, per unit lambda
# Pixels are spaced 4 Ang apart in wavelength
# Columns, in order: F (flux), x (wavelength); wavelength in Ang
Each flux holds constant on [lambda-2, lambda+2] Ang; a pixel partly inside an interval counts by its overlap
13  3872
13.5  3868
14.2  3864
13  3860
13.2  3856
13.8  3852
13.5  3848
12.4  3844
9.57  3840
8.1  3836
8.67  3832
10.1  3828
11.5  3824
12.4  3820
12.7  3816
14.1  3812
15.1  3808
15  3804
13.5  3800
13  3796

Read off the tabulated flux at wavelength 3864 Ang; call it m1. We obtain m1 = 14.2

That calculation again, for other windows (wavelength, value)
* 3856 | 13.2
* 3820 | 12.4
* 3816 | 12.7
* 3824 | 11.5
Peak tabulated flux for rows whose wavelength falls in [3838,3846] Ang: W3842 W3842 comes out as 12.4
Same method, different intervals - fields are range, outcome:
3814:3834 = 12.7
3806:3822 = 15.1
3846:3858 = 13.8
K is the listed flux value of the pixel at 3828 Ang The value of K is 10.1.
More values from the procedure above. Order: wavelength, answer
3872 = 13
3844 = 12.4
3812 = 14.1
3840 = 9.57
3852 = 13.8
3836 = 8.1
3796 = 13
